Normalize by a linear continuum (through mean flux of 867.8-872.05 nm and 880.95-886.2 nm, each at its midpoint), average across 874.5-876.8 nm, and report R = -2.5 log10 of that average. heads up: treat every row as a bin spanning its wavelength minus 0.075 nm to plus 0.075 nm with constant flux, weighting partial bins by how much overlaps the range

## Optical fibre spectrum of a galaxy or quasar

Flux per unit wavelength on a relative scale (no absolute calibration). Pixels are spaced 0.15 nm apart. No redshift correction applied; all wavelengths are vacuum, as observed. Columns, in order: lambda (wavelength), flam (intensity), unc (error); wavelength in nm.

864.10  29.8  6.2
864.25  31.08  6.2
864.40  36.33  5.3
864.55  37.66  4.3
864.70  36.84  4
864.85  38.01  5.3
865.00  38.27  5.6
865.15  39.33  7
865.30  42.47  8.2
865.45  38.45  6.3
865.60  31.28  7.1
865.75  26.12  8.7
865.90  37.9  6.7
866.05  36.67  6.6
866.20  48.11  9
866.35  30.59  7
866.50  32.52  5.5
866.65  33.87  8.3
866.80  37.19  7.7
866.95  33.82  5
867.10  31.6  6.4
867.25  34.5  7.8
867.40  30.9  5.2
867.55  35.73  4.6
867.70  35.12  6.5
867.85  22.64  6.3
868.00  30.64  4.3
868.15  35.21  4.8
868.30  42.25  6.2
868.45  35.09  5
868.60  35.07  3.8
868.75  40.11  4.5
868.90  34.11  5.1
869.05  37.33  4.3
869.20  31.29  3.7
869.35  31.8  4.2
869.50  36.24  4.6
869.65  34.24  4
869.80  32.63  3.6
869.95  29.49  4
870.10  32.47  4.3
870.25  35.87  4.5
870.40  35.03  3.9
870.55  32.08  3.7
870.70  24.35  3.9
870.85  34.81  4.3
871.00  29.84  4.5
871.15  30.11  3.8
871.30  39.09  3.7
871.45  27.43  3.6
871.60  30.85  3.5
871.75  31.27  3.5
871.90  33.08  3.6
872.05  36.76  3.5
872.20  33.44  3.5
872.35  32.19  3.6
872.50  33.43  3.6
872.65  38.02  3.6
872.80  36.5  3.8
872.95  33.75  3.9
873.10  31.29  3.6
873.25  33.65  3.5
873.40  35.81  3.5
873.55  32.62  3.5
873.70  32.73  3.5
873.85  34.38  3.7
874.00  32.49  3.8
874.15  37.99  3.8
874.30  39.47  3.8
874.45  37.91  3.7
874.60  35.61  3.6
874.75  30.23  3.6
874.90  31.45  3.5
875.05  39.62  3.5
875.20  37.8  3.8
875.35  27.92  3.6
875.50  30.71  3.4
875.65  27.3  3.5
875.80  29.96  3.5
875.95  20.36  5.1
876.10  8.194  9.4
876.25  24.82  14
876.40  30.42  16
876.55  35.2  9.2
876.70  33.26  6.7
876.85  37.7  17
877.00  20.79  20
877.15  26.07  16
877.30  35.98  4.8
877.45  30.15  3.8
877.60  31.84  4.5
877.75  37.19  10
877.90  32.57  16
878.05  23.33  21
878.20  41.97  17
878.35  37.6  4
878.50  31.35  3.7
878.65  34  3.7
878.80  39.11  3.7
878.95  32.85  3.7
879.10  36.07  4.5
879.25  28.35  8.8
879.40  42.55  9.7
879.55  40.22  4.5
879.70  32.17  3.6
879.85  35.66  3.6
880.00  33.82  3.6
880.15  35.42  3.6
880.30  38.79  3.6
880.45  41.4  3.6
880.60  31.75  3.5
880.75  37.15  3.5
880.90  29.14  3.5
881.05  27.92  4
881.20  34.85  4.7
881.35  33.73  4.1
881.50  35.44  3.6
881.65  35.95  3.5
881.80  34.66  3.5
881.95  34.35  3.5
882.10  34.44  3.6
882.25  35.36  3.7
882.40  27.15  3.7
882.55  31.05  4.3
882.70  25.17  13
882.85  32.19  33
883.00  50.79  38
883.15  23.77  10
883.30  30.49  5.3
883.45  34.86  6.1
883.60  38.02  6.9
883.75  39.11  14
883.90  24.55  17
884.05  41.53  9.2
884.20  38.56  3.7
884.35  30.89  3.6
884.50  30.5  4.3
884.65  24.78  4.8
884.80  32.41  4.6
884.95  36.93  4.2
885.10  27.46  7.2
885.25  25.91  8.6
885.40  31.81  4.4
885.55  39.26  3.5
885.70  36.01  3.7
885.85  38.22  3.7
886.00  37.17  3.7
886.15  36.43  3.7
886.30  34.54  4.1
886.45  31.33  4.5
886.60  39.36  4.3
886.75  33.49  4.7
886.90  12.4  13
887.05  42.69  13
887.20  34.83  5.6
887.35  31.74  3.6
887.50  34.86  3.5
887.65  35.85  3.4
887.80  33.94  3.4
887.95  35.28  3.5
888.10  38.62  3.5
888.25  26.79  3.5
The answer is 0.12 mag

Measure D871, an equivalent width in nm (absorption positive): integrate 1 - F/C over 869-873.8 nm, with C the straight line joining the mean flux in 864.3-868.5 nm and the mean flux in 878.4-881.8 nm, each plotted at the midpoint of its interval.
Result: 0.282 nm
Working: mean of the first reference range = 35.3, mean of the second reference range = 34.9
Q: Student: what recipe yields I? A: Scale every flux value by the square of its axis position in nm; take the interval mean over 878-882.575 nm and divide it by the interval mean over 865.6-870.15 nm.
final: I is 1.04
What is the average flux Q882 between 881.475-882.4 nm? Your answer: 34.4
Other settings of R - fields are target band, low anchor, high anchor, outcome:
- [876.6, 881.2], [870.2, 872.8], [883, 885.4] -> -0.04 mag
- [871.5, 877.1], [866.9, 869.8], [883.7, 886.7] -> 0.06 mag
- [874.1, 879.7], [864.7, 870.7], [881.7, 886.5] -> 0.05 mag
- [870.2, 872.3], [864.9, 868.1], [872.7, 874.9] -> 0.07 mag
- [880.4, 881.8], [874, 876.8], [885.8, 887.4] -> -0.05 mag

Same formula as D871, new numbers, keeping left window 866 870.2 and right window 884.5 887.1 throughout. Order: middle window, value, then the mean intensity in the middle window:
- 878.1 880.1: -0.14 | 35.7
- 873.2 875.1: -0.06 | 34.9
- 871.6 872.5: 0.02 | 33.1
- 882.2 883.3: 0.03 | 32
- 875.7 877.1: 0.29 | 26.7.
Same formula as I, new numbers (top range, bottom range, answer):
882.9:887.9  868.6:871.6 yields 1.06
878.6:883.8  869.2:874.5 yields 1.05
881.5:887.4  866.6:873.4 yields 1.03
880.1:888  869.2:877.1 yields 1.07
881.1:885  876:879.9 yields 1.05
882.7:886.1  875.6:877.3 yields 1.26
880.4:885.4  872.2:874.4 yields 0.98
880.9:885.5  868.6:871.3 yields 1.02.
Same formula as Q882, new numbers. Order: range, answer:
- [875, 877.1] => 28.7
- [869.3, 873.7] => 33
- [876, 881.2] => 32.8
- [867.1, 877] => 32.7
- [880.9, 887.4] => 33.3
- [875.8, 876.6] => 24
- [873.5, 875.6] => 34.3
